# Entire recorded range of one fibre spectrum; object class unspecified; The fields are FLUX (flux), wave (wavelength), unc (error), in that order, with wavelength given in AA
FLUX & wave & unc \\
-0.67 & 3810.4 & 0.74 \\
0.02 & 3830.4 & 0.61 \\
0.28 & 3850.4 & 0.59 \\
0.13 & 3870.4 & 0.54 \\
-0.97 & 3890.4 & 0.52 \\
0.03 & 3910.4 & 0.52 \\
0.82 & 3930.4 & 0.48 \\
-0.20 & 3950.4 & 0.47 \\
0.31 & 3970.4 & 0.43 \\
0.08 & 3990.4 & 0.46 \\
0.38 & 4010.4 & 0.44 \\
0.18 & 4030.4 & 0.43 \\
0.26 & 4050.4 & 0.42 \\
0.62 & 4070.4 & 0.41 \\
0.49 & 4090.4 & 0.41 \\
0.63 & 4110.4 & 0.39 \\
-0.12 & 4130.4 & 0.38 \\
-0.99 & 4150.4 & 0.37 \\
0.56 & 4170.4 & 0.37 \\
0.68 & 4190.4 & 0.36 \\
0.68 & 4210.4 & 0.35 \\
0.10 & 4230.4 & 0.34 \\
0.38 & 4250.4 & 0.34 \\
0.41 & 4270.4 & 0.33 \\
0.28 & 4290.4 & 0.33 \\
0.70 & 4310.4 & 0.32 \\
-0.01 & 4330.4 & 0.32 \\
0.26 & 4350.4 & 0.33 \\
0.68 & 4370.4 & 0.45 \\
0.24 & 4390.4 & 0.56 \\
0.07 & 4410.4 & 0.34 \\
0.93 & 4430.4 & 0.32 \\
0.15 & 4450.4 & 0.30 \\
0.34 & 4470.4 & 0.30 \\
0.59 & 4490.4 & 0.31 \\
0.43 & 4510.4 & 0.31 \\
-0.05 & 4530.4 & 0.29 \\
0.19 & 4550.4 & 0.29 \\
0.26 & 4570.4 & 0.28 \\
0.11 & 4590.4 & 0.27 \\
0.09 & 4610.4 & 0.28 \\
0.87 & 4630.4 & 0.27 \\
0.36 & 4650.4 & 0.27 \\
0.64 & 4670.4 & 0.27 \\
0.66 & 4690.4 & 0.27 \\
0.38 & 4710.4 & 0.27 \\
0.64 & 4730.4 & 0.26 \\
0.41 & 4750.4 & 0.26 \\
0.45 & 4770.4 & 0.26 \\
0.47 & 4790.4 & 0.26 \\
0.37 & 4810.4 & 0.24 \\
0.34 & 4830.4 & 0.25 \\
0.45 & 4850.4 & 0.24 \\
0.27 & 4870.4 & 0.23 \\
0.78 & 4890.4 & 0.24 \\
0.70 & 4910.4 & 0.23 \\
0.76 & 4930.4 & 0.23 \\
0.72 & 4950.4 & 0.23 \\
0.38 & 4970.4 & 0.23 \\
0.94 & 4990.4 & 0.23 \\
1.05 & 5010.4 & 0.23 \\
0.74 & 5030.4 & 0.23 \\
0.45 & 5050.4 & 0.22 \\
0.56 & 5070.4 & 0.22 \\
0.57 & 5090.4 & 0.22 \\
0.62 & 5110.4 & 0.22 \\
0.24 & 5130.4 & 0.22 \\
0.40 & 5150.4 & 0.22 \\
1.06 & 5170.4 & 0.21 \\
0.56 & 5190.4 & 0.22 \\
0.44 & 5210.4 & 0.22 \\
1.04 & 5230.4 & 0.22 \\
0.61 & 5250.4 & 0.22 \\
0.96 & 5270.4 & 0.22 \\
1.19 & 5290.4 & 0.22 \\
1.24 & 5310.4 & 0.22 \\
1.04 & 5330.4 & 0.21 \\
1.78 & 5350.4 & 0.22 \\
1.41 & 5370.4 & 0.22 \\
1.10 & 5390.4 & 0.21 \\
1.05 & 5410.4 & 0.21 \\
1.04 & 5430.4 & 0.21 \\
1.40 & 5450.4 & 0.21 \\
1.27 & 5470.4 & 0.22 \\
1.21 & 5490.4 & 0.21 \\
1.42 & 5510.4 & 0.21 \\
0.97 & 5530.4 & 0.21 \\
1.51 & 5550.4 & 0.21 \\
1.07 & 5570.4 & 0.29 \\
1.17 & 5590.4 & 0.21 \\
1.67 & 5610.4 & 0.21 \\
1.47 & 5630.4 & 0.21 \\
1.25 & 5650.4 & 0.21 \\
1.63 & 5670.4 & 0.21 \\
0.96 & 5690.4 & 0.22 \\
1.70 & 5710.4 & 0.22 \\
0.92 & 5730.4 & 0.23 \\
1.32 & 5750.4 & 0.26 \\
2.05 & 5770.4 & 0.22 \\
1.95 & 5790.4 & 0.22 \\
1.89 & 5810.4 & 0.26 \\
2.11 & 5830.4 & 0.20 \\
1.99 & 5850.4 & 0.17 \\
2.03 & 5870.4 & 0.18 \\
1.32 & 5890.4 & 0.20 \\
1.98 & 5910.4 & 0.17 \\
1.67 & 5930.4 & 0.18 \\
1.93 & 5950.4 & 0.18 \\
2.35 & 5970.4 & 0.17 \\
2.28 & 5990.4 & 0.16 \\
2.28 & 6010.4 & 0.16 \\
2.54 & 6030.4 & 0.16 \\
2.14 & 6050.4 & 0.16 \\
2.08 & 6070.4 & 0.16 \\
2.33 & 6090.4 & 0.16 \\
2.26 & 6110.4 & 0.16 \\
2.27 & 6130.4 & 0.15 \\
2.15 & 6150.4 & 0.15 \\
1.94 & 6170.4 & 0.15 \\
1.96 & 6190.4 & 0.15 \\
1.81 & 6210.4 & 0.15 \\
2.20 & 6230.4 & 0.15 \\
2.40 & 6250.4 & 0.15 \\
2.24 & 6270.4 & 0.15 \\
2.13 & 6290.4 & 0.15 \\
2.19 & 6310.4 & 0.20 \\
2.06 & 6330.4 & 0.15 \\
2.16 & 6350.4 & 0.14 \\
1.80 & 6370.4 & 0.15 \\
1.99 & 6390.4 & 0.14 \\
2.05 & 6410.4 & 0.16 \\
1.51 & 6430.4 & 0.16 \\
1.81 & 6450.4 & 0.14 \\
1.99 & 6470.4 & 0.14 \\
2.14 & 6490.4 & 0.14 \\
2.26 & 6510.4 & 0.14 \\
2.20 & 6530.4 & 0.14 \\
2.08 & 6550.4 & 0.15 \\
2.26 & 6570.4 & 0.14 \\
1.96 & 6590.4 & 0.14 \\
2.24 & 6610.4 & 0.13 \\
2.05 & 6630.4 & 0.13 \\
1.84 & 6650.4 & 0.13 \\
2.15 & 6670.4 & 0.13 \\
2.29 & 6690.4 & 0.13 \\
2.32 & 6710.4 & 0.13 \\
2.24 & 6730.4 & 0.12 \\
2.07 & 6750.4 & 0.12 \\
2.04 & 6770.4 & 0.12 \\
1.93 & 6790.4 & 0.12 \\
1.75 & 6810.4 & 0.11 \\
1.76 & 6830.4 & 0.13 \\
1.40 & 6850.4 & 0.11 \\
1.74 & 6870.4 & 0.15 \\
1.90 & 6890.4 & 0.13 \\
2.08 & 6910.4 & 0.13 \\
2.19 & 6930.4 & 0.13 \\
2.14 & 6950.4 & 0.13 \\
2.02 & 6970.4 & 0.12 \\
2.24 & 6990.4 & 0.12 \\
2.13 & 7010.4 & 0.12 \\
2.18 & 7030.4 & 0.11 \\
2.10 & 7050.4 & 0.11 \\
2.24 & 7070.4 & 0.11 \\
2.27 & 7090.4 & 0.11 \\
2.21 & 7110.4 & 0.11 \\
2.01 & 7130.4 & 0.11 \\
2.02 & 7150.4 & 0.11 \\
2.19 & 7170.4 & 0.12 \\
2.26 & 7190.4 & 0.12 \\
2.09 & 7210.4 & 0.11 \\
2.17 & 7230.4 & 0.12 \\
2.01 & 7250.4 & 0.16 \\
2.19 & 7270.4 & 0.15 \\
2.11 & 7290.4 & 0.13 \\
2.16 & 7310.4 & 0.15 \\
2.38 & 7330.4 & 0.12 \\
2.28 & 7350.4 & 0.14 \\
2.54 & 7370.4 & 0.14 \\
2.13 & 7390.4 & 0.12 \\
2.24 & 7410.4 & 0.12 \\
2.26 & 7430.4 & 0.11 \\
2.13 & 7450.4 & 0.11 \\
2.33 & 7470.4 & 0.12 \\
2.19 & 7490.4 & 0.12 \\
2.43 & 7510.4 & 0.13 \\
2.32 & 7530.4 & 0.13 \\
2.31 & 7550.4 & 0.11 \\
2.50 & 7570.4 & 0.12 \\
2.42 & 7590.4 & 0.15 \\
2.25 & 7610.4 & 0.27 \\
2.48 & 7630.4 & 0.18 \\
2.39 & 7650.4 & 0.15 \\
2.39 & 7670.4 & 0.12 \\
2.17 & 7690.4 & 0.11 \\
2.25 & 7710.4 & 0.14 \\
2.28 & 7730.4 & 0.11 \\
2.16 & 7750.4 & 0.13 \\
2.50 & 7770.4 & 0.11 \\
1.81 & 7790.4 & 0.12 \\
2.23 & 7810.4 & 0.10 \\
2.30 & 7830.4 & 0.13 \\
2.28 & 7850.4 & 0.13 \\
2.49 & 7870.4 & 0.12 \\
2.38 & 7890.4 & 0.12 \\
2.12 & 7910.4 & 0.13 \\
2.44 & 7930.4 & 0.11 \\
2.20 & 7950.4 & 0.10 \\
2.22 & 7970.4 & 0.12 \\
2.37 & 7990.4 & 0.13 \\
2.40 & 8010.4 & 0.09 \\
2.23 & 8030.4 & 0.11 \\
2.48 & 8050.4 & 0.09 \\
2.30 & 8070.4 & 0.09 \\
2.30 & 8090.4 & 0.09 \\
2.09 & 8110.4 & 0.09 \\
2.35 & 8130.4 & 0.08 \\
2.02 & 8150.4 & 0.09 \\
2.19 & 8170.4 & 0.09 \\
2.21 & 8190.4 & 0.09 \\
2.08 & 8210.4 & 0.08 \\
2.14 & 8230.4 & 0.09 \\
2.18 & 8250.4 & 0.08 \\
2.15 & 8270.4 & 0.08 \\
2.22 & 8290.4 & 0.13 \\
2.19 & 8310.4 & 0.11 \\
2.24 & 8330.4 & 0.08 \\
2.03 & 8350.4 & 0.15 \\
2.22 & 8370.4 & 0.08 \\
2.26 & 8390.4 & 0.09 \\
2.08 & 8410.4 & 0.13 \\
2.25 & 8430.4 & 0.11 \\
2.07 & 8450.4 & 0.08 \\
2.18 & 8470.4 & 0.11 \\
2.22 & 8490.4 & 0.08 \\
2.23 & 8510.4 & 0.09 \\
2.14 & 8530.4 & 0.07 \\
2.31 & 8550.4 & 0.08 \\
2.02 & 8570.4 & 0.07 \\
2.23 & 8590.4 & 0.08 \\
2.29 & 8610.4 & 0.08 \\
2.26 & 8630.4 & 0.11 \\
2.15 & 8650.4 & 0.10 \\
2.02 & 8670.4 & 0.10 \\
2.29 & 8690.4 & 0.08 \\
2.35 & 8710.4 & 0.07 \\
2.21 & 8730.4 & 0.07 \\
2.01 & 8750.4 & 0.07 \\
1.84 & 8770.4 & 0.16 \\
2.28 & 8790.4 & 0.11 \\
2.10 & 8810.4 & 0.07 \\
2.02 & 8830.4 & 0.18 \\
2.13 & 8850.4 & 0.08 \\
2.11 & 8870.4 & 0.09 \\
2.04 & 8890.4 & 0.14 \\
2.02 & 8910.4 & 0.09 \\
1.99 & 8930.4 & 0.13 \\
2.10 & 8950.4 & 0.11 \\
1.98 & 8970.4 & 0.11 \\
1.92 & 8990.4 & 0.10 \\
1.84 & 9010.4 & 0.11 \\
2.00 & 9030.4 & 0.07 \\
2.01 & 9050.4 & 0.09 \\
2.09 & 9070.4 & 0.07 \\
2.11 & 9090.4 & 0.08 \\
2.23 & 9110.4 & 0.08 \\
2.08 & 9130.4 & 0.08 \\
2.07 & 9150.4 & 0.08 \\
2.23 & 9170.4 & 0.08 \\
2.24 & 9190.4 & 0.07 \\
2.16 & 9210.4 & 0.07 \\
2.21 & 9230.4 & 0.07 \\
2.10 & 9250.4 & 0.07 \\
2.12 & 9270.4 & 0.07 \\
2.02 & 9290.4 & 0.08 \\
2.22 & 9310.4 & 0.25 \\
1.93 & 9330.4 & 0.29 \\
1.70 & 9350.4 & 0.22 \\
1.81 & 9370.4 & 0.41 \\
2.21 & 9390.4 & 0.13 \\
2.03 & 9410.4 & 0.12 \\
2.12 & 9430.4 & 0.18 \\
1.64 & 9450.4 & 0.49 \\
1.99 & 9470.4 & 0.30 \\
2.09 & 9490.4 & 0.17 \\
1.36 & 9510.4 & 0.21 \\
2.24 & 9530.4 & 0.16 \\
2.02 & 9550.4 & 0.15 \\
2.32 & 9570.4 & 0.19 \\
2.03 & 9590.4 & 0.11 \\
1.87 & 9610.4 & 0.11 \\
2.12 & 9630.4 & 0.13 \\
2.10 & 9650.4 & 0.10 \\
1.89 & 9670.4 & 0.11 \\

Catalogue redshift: 0.322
